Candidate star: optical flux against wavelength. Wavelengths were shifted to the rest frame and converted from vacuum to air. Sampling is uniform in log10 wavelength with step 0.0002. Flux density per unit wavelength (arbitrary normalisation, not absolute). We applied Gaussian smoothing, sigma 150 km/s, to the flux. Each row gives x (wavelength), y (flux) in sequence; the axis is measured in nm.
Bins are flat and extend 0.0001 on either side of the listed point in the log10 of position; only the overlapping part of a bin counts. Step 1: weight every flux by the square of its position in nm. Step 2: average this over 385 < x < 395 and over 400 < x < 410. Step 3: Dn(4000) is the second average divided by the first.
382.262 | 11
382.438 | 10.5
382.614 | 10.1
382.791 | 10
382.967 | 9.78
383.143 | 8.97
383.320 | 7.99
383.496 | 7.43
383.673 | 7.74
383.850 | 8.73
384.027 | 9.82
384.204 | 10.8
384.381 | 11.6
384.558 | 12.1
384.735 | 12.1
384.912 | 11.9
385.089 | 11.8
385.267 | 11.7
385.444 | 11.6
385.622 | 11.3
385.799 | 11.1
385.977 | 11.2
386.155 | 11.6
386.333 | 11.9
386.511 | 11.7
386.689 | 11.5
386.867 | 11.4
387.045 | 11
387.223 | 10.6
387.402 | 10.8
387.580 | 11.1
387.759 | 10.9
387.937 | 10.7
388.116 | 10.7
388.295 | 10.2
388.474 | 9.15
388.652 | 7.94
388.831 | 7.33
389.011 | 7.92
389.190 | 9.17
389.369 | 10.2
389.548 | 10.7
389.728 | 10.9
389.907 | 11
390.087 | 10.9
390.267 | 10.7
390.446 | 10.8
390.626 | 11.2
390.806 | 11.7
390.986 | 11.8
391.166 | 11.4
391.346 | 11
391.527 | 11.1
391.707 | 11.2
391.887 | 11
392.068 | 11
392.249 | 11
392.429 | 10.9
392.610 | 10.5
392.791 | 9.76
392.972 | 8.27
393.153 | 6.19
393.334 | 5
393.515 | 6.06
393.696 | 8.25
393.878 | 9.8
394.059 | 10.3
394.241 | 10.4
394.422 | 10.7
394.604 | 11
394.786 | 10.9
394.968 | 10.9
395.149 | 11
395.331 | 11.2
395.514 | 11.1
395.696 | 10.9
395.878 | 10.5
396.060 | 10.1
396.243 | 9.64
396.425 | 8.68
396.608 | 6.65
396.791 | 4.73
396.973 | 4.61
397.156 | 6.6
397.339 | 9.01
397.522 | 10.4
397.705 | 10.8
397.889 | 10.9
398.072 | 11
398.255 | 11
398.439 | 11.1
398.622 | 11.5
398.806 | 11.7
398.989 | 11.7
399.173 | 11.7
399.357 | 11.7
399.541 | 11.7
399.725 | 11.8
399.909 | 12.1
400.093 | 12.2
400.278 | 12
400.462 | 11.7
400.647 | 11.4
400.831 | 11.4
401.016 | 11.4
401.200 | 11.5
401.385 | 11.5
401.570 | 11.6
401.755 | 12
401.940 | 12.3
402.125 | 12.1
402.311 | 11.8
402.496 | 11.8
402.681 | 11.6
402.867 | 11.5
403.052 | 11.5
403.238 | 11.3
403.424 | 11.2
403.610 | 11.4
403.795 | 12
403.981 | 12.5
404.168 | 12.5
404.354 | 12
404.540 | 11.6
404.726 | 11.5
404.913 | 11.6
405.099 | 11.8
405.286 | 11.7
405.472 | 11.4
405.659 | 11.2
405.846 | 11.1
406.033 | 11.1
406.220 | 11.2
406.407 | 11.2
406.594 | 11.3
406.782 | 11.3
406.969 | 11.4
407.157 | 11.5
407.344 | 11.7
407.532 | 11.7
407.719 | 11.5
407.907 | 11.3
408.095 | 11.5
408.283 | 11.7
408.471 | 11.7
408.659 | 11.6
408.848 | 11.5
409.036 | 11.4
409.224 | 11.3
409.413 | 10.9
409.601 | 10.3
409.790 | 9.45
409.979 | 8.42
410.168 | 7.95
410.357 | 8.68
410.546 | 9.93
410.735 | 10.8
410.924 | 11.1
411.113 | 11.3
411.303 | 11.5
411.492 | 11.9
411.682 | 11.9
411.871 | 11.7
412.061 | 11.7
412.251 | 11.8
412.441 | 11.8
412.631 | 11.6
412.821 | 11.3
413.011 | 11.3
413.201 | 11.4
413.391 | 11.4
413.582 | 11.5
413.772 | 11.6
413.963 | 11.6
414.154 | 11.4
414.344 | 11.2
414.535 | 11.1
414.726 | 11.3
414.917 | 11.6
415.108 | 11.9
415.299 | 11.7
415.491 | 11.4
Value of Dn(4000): 1.20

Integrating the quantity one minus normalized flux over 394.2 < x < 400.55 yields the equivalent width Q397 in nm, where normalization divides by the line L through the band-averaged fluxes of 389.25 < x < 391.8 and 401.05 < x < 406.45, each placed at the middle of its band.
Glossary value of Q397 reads 0.535 nm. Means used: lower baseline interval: 11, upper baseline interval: 11.6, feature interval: 10.4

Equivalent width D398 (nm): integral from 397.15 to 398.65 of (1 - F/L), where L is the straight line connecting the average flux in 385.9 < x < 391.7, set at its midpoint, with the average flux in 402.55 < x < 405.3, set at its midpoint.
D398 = 0.12 nm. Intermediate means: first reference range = 10.6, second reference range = 11.7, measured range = 10.4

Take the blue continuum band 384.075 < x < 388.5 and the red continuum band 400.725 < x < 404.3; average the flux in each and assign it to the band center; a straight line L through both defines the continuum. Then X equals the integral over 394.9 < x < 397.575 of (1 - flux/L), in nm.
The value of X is 0.58 nm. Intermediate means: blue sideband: 11.2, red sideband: 11.7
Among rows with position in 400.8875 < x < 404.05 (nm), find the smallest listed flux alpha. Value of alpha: 11.2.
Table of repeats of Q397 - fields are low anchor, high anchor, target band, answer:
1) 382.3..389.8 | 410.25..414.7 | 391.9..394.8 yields 0.34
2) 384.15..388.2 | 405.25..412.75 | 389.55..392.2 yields 0.05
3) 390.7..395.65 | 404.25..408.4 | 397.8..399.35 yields -0.10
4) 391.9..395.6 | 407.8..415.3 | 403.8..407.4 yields -0.31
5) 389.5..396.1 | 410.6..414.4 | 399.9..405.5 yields -0.44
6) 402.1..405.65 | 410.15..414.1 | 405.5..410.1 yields 0.14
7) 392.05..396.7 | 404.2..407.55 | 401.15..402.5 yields -0.13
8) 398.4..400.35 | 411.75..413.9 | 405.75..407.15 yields 0.05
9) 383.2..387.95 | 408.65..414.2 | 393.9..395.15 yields 0.02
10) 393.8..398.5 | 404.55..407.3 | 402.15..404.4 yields -0.17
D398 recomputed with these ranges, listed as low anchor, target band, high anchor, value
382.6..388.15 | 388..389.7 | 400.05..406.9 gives 0.239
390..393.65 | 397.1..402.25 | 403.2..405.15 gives -0.074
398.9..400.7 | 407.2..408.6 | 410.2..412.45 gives -0.037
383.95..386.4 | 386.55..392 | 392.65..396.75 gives 0.002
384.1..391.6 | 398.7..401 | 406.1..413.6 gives -0.157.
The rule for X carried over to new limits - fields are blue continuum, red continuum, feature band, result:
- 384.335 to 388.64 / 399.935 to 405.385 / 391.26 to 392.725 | 0.055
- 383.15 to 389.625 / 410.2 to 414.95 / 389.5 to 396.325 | 0.216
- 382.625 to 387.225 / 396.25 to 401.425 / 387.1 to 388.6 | 0.021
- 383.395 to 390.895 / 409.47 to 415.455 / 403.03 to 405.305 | -0.179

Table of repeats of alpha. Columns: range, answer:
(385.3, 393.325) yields 6.19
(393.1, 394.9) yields 5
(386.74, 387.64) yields 10.6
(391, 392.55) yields 10.9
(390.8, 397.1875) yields 4.61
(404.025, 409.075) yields 11.1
